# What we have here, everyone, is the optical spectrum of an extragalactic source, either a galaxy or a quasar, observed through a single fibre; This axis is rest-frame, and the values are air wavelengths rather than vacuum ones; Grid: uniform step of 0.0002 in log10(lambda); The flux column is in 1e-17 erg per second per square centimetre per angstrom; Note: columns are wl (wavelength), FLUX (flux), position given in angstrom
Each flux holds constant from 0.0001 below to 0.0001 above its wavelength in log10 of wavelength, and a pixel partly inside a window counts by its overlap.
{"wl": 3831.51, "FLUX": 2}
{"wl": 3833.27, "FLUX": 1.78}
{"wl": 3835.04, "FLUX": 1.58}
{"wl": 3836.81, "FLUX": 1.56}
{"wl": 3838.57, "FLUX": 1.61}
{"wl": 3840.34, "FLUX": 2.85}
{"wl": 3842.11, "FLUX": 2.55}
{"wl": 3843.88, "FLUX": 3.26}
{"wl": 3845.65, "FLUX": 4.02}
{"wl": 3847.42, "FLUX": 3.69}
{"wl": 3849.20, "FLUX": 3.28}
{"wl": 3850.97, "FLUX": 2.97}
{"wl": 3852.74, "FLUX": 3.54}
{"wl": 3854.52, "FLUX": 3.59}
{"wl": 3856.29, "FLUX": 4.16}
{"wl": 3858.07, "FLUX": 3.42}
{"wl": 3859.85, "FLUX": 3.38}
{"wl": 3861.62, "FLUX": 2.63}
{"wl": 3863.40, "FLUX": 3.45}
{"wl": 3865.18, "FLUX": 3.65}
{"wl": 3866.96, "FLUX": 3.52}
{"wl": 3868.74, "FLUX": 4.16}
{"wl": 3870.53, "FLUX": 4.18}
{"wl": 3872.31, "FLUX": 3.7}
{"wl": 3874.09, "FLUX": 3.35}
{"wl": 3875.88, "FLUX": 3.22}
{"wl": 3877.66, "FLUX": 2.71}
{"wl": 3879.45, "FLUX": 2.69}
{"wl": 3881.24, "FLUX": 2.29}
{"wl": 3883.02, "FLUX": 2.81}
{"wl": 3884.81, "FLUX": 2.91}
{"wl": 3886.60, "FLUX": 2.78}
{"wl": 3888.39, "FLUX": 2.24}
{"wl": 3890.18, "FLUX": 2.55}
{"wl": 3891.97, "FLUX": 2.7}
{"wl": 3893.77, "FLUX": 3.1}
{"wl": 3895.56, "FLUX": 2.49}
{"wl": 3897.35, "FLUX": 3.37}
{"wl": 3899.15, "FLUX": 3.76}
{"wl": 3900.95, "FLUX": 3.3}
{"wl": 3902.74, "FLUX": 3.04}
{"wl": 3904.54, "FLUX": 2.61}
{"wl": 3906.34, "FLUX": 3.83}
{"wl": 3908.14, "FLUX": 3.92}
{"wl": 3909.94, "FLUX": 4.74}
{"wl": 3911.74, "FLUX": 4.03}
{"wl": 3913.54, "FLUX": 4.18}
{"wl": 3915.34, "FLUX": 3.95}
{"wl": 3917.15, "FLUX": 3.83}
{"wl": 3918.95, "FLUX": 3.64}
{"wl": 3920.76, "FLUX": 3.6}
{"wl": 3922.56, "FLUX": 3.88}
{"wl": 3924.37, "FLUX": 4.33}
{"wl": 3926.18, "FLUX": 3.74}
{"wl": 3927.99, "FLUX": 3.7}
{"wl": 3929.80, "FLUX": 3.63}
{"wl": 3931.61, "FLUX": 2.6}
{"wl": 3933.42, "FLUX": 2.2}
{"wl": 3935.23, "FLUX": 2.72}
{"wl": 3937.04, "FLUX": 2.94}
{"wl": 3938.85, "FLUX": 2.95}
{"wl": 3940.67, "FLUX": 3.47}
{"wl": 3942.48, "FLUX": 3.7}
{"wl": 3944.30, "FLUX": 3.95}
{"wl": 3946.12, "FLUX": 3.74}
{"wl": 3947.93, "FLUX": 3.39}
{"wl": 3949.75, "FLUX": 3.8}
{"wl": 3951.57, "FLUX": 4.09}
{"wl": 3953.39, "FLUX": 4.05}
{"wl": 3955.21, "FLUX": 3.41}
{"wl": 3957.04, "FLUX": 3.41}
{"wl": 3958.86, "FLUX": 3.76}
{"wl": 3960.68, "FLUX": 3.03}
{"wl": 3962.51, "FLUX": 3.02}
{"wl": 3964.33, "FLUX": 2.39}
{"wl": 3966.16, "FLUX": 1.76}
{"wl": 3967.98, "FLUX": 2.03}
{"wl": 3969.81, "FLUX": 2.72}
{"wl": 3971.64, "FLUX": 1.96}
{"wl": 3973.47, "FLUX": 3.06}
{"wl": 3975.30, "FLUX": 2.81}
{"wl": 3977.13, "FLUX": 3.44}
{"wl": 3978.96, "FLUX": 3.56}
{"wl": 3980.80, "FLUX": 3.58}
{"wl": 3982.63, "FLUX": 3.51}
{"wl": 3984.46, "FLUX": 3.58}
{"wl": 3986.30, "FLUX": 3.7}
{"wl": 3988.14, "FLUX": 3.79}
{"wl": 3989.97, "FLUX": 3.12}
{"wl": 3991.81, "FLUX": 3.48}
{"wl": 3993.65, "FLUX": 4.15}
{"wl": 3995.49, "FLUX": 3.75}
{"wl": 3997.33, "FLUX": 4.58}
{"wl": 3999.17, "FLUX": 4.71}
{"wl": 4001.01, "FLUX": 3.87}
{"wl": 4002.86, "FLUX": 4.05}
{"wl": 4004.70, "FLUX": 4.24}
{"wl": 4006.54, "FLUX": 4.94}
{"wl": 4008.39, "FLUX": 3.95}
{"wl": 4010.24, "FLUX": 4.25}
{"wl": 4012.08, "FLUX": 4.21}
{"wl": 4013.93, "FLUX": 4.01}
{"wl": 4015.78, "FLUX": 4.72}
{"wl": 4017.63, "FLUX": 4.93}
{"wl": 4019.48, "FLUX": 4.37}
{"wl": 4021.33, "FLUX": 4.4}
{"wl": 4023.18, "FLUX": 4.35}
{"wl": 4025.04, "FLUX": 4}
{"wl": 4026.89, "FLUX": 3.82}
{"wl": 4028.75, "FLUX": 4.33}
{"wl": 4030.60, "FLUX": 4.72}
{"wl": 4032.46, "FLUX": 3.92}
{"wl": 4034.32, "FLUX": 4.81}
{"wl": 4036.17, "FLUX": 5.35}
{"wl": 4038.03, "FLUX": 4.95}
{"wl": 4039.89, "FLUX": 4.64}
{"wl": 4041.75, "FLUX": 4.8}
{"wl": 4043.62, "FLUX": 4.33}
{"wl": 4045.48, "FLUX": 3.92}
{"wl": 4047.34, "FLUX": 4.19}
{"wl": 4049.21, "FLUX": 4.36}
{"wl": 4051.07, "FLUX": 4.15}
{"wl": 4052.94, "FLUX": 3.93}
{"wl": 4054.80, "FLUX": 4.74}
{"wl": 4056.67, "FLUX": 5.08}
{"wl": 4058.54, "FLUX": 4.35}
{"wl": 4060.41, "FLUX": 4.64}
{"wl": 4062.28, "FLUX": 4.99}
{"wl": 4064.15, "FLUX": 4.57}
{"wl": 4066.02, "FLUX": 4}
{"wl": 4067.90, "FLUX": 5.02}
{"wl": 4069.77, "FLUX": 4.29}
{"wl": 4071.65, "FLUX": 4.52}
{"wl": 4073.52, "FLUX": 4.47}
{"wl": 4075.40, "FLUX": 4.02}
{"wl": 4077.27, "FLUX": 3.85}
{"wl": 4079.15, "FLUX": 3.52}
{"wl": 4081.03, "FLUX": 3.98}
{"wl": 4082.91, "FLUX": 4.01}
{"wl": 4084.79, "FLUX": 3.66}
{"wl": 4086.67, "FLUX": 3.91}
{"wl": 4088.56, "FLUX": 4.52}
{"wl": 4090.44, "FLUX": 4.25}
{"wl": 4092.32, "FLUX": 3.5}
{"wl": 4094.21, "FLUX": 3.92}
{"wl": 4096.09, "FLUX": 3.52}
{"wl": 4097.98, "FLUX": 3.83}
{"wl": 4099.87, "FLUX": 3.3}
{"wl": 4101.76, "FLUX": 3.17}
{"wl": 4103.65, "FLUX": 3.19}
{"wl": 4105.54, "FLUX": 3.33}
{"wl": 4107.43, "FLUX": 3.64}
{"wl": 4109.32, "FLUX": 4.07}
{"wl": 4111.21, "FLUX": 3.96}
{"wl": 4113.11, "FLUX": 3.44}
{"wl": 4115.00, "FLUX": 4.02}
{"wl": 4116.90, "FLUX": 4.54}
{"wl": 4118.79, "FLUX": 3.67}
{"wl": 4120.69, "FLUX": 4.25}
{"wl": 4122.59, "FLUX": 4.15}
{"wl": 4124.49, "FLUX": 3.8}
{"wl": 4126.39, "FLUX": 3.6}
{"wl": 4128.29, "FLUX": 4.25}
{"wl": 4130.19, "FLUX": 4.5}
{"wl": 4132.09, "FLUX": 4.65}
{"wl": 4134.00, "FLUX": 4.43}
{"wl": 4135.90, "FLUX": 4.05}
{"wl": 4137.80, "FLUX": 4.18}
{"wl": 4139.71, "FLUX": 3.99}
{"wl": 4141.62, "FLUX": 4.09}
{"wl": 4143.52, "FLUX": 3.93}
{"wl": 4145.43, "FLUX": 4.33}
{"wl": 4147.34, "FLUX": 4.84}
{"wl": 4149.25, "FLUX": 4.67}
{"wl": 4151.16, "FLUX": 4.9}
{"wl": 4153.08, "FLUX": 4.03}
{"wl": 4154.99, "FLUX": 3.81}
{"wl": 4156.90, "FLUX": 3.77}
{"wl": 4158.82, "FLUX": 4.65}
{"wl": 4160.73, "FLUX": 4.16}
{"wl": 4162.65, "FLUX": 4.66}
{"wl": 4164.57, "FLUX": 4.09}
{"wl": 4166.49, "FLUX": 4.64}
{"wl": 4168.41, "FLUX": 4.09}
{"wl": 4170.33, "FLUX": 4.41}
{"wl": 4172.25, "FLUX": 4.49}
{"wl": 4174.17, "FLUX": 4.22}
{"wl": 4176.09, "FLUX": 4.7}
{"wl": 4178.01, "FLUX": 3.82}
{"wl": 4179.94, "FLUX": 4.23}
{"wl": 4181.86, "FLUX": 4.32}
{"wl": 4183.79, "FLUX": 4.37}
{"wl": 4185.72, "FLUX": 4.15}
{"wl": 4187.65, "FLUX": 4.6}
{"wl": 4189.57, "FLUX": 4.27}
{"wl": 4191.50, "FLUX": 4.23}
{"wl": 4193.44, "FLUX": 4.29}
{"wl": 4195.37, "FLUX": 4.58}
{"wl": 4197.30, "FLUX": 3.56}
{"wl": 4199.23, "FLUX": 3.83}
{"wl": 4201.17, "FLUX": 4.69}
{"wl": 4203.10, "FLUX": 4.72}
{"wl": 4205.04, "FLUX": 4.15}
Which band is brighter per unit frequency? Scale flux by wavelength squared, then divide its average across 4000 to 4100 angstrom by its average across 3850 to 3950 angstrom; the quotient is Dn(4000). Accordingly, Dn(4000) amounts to 1.4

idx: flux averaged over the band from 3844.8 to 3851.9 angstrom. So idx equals 3.49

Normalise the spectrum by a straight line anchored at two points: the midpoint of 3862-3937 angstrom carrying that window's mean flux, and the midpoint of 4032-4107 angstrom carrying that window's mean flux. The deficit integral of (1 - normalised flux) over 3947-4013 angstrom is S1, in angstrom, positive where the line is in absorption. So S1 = 3.7 angstrom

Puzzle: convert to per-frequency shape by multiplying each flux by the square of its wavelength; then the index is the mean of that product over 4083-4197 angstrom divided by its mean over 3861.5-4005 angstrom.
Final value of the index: 1.35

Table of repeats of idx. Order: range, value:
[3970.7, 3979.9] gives 2.96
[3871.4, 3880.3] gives 3.14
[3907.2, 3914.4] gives 4.22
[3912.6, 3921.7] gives 3.84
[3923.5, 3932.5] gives 3.6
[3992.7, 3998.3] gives 4.16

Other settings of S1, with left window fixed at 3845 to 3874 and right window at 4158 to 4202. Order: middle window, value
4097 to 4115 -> 2.45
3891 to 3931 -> 1.02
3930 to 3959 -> 2.97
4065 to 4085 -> -0.38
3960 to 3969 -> 3.25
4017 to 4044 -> -3.75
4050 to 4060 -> -1.09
